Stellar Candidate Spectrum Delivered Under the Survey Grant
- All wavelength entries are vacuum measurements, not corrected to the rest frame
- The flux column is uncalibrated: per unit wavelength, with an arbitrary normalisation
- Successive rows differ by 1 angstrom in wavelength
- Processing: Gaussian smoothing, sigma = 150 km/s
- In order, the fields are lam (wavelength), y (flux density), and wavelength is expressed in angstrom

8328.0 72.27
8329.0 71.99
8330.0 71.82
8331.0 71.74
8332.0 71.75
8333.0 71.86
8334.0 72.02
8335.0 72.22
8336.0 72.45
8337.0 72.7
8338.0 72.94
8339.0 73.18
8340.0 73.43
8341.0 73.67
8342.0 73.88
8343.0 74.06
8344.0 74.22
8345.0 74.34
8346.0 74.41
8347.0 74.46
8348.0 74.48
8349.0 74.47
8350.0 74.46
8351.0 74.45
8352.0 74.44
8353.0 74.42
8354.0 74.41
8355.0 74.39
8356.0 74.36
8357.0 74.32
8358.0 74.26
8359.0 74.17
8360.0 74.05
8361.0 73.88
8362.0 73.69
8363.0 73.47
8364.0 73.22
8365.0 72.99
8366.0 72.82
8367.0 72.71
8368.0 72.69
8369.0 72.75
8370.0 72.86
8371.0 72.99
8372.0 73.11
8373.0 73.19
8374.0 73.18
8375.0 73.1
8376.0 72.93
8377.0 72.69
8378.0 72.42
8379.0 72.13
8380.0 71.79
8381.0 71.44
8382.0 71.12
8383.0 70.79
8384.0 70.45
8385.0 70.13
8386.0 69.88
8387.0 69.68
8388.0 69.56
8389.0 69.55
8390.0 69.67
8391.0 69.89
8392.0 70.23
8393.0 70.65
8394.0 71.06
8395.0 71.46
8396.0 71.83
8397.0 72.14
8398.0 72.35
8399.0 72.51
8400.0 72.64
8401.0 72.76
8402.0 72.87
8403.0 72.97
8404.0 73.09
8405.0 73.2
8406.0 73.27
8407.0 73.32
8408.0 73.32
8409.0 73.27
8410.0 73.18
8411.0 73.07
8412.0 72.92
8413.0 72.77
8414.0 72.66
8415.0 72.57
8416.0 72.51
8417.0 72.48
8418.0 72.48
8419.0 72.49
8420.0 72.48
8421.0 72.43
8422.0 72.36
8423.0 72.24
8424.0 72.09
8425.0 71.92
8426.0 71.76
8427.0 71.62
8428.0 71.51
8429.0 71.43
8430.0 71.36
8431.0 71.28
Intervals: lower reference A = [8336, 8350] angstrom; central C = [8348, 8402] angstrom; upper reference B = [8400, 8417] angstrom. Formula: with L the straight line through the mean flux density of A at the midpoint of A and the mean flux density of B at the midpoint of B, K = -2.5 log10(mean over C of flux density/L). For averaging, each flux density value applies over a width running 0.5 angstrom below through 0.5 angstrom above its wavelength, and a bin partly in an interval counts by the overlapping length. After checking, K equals 0.01 mag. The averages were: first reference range 73.8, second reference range 73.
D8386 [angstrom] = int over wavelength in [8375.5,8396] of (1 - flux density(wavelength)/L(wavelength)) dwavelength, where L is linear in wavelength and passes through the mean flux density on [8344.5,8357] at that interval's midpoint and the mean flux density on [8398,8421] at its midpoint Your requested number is 0.7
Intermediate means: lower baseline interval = 74.4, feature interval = 70.9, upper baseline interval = 72.8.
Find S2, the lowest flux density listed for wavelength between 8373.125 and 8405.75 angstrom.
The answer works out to 69.55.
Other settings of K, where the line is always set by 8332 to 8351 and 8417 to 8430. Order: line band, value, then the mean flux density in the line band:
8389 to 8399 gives 0.02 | 71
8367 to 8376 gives 0.00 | 73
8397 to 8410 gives -0.01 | 72.9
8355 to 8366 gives -0.01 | 73.8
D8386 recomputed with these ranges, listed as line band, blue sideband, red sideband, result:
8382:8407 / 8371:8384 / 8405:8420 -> 0.41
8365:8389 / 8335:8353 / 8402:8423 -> 0.48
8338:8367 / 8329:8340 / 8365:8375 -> -0.54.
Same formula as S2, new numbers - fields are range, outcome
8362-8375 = 72.69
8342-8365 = 72.99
